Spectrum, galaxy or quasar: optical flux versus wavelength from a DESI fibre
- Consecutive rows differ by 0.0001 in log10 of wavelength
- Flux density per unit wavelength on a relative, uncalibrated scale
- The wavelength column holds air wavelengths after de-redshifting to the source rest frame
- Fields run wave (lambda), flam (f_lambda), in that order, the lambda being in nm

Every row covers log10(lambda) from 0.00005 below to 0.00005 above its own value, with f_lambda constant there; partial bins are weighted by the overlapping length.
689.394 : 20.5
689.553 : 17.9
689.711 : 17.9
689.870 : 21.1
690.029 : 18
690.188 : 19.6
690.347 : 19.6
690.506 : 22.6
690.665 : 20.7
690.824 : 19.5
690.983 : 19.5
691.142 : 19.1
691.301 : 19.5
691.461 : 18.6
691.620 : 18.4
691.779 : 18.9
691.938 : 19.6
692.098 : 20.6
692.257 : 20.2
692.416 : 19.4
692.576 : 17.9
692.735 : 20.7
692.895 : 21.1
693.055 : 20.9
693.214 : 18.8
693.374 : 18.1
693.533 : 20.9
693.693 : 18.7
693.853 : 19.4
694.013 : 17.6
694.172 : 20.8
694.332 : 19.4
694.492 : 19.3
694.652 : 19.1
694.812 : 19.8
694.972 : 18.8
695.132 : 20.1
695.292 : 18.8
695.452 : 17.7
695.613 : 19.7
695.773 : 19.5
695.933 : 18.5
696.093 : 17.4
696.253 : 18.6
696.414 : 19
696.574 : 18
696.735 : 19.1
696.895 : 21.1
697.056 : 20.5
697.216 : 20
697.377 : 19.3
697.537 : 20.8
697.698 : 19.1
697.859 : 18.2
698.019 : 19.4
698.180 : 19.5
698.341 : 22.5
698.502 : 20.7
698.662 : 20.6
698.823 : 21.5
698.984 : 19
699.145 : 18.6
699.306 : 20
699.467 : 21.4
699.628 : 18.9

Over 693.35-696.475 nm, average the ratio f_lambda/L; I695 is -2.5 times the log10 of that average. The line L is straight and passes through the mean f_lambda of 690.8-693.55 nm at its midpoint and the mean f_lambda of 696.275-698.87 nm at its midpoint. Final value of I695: 0.04 mag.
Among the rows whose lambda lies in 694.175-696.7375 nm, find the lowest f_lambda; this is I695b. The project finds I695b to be 17.4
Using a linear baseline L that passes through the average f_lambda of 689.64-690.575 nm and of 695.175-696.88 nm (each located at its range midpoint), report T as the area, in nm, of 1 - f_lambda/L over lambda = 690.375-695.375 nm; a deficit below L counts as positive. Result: -0.07 nm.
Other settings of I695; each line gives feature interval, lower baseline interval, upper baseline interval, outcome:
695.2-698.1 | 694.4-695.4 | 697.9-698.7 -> 0.04 mag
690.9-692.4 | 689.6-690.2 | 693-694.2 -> -0.01 mag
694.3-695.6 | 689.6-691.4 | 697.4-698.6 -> 0.04 mag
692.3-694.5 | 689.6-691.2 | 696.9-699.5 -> 0.02 mag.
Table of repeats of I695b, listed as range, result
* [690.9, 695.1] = 17.6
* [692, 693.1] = 17.9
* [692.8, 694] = 18.1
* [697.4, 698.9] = 18.2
